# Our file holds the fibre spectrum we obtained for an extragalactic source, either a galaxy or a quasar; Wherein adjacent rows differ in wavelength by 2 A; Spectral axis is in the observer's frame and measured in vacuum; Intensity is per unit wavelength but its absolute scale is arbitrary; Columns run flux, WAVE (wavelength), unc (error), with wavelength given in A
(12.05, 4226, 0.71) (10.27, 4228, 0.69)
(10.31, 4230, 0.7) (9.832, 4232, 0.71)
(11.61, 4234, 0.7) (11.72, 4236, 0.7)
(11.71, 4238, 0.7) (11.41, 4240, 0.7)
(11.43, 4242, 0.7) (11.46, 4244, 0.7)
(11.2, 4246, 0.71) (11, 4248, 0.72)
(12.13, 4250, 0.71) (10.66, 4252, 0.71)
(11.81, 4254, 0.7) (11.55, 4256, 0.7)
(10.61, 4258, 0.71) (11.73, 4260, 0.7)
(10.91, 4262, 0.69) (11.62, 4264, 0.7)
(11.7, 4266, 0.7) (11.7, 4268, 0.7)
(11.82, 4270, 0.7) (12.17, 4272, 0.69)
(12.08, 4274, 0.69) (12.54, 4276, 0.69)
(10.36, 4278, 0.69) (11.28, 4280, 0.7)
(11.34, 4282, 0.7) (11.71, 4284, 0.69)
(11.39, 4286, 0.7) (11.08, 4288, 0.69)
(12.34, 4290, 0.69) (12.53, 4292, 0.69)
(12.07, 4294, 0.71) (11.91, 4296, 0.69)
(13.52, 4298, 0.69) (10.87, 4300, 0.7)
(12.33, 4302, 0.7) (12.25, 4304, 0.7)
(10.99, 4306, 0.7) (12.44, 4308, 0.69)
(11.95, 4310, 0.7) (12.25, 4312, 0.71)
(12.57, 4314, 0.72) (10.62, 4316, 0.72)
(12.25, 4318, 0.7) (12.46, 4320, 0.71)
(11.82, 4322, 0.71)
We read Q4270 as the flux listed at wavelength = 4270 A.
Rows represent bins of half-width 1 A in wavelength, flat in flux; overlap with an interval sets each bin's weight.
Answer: 11.82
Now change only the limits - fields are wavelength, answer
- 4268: 11.7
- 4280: 11.28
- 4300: 10.87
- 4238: 11.71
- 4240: 11.41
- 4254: 11.81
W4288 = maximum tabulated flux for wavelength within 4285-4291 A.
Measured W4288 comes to 12.34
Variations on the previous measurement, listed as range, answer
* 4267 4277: 12.54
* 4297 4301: 13.52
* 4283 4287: 11.71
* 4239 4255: 12.13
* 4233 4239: 11.72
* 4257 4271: 11.82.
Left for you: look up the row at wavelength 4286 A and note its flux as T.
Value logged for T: 11.39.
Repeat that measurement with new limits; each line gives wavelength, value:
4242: 11.43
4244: 11.46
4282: 11.34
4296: 11.91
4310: 11.95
